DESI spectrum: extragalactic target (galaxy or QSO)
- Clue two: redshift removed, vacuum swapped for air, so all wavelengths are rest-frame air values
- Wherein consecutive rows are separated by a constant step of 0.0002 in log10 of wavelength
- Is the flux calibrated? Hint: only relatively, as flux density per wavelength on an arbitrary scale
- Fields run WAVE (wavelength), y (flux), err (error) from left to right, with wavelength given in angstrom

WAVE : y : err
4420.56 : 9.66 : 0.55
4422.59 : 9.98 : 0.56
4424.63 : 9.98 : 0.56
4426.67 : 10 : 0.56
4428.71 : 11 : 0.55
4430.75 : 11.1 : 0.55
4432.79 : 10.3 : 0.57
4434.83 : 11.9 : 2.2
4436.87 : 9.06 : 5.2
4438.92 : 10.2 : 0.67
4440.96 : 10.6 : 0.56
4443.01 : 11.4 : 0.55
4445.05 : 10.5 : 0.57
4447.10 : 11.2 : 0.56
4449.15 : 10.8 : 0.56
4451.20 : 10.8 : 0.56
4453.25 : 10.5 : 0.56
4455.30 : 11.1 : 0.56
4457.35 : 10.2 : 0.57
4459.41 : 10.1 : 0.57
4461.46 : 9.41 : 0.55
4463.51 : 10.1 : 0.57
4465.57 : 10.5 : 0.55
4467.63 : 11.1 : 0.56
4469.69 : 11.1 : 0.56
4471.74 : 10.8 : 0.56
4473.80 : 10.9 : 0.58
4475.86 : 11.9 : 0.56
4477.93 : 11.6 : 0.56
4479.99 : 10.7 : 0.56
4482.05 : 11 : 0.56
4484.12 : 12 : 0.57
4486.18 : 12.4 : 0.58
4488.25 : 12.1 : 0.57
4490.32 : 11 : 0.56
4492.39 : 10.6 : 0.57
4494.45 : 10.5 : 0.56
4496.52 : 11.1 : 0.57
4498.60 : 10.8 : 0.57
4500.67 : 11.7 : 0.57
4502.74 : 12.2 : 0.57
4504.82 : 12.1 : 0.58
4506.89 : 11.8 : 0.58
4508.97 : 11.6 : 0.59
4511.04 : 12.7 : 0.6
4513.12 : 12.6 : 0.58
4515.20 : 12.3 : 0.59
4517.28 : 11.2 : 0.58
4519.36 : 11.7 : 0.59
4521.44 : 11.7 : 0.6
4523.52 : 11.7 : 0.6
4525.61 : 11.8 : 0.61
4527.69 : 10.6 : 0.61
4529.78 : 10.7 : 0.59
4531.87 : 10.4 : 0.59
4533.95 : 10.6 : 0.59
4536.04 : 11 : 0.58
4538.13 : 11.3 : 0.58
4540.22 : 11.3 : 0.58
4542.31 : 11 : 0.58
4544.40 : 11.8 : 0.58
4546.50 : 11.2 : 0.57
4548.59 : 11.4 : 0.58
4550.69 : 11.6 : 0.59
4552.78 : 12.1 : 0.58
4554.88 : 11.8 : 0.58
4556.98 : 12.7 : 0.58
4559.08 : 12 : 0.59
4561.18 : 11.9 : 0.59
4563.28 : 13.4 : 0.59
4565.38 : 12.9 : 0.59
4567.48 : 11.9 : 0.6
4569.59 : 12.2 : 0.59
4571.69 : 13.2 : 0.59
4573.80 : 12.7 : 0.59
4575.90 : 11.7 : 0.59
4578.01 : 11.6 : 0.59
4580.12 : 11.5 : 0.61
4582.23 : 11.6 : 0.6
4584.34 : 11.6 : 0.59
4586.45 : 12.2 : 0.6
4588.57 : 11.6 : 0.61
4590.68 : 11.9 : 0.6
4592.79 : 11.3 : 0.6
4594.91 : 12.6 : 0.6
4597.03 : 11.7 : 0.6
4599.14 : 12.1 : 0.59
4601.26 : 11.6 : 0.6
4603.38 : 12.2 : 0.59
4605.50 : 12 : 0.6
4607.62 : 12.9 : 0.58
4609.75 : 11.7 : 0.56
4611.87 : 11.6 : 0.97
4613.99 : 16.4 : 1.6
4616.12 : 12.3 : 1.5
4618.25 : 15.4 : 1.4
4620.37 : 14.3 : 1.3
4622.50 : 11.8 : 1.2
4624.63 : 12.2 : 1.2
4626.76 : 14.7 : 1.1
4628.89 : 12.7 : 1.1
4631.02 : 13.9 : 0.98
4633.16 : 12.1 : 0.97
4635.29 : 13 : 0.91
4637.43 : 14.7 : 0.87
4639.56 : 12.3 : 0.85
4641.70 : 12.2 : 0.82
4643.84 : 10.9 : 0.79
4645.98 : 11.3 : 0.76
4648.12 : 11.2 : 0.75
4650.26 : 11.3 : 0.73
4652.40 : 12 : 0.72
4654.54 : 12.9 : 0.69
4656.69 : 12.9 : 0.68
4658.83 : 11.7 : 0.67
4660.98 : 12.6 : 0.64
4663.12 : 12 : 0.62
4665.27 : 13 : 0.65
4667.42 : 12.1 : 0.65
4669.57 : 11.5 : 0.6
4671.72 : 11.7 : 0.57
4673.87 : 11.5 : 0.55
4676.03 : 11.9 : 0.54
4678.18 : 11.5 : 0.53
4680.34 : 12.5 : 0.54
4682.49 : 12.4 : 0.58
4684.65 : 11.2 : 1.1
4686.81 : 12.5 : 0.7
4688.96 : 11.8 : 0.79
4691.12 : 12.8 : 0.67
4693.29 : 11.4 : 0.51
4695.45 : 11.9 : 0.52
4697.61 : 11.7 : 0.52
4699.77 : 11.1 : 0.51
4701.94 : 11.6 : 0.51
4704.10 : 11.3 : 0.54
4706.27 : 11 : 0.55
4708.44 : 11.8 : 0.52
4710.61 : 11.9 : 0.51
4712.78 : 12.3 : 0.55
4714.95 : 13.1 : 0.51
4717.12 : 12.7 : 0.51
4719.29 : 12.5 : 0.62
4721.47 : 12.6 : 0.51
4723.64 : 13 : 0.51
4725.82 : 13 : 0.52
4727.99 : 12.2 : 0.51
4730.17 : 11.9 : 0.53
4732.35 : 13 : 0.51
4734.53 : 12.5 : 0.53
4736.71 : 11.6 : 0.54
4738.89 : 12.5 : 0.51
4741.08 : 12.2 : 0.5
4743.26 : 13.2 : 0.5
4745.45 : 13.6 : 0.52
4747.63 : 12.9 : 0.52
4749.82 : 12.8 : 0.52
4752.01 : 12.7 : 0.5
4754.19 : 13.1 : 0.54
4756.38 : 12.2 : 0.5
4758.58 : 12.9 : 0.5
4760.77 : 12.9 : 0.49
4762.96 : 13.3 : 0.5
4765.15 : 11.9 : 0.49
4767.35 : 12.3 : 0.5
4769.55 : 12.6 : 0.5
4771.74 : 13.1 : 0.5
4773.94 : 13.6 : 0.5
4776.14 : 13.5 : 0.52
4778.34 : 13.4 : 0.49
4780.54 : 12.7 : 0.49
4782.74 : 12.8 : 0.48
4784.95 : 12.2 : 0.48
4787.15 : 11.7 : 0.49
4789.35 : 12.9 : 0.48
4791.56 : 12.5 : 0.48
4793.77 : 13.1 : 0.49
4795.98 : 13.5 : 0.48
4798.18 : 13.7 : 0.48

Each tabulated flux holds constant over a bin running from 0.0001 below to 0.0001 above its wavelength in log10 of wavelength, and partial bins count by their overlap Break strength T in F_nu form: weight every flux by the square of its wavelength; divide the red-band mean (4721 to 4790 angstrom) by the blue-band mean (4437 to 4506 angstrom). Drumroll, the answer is 1.3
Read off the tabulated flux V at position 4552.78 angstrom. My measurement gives 12.1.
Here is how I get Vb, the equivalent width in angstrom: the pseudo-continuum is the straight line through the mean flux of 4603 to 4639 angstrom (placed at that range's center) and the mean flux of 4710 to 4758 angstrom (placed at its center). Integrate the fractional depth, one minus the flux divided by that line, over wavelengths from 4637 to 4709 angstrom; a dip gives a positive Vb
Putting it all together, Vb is 5.6 angstrom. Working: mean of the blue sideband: 13.2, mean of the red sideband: 12.6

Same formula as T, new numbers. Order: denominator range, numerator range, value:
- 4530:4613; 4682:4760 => 1.11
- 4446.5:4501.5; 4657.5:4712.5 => 1.19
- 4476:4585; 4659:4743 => 1.12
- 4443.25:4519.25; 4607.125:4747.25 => 1.20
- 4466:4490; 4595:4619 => 1.18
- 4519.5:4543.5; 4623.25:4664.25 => 1.17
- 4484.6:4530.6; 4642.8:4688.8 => 1.10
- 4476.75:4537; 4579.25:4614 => 1.09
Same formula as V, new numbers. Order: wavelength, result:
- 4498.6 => 10.8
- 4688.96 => 11.8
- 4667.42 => 12.1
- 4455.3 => 11.1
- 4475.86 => 11.9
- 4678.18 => 11.5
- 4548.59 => 11.4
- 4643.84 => 10.9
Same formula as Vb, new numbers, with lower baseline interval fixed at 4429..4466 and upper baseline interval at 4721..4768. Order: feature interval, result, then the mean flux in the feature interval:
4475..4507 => -1.8 angstrom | 11.5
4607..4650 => -3.7 angstrom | 12.8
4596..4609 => -0.5 angstrom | 12.1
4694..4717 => 1.1 angstrom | 11.8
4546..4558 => -0.6 angstrom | 11.8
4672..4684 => 0.3 angstrom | 11.9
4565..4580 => -1.0 angstrom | 12.2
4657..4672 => -0.1 angstrom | 12.2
